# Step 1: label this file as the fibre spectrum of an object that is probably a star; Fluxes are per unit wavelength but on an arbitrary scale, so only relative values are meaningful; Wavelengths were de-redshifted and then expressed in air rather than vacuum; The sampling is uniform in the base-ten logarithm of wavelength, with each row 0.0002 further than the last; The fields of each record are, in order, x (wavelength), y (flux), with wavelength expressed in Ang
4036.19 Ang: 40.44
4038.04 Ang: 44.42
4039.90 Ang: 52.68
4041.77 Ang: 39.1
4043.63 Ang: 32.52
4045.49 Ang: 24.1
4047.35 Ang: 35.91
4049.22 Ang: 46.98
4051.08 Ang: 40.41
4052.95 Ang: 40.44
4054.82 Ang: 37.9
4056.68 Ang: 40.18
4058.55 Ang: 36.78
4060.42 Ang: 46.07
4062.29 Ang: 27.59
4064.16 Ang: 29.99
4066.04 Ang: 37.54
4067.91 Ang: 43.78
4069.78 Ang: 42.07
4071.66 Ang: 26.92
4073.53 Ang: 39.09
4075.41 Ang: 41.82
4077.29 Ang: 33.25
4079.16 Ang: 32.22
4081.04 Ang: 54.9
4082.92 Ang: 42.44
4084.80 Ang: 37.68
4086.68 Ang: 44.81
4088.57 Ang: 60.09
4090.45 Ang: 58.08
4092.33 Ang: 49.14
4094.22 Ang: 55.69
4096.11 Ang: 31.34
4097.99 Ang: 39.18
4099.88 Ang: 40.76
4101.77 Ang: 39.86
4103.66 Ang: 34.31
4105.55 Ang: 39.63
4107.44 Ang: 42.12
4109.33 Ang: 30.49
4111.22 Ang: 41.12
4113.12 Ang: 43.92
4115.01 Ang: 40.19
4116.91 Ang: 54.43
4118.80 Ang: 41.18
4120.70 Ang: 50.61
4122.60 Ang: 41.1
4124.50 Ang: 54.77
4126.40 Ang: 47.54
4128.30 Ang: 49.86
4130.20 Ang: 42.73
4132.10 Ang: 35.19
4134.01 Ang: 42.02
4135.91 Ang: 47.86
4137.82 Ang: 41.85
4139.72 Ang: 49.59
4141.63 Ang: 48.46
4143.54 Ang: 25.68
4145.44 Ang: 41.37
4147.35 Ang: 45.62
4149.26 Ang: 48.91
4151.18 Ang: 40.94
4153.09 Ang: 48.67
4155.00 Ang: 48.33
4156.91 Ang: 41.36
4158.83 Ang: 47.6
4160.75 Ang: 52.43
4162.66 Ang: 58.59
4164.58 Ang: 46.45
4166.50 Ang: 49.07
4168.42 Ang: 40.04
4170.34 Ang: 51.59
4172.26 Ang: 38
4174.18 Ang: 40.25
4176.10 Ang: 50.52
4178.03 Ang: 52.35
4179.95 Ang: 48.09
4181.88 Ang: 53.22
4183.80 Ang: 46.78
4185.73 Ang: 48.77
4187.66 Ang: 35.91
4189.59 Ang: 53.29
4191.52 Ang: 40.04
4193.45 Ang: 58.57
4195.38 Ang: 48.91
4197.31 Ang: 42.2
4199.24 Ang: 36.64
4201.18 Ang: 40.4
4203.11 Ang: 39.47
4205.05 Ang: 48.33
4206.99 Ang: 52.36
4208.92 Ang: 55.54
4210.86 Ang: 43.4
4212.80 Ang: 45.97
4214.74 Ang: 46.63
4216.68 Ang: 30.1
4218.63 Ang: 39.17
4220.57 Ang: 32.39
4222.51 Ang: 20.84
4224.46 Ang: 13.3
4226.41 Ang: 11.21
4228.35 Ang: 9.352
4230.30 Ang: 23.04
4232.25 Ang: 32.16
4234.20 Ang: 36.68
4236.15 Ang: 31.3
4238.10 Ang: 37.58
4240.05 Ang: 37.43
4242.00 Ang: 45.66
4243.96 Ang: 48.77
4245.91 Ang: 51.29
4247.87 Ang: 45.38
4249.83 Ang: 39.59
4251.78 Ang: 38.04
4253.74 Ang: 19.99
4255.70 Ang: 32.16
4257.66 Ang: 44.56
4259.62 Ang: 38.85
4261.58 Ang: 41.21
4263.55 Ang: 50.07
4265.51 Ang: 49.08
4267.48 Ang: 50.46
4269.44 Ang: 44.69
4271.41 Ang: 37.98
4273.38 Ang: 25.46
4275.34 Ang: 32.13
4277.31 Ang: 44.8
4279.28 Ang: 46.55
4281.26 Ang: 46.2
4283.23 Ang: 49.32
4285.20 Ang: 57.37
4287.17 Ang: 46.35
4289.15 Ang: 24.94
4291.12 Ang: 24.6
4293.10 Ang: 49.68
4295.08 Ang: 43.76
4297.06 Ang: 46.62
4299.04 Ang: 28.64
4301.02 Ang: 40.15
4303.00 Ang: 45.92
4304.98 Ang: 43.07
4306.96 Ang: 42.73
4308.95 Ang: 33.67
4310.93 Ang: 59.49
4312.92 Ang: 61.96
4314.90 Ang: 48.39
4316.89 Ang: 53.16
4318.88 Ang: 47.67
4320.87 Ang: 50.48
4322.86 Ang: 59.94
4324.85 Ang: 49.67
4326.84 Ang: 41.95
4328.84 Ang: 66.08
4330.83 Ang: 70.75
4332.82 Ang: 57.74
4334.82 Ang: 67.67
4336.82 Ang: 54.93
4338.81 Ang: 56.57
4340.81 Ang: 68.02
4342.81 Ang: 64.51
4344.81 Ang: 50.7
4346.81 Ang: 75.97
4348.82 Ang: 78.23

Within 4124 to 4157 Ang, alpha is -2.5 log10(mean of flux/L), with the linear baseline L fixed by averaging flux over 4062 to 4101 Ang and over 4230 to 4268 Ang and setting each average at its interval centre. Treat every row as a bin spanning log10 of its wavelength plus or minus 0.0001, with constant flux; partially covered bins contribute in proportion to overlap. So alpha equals -0.09 mag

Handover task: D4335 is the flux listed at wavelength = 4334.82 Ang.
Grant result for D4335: 67.67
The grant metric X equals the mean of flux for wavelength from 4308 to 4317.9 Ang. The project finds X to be 51.4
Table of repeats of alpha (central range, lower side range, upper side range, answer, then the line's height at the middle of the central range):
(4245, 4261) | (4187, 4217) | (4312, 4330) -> 0.249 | 48.8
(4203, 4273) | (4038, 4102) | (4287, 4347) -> 0.248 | 47.4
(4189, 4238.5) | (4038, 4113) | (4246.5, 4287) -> 0.119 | 41.5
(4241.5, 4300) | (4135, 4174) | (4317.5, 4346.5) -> 0.280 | 53.7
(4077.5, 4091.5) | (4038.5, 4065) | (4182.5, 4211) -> -0.166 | 39.9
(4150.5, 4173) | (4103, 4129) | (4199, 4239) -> -0.188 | 39.6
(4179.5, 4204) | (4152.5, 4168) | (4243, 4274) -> 0.020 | 46.4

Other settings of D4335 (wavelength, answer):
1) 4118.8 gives 41.18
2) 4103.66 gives 34.31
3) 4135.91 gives 47.86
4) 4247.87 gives 45.38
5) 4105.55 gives 39.63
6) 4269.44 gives 44.69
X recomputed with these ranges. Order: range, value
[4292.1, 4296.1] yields 46.6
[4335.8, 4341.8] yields 59.9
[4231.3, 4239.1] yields 34.5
